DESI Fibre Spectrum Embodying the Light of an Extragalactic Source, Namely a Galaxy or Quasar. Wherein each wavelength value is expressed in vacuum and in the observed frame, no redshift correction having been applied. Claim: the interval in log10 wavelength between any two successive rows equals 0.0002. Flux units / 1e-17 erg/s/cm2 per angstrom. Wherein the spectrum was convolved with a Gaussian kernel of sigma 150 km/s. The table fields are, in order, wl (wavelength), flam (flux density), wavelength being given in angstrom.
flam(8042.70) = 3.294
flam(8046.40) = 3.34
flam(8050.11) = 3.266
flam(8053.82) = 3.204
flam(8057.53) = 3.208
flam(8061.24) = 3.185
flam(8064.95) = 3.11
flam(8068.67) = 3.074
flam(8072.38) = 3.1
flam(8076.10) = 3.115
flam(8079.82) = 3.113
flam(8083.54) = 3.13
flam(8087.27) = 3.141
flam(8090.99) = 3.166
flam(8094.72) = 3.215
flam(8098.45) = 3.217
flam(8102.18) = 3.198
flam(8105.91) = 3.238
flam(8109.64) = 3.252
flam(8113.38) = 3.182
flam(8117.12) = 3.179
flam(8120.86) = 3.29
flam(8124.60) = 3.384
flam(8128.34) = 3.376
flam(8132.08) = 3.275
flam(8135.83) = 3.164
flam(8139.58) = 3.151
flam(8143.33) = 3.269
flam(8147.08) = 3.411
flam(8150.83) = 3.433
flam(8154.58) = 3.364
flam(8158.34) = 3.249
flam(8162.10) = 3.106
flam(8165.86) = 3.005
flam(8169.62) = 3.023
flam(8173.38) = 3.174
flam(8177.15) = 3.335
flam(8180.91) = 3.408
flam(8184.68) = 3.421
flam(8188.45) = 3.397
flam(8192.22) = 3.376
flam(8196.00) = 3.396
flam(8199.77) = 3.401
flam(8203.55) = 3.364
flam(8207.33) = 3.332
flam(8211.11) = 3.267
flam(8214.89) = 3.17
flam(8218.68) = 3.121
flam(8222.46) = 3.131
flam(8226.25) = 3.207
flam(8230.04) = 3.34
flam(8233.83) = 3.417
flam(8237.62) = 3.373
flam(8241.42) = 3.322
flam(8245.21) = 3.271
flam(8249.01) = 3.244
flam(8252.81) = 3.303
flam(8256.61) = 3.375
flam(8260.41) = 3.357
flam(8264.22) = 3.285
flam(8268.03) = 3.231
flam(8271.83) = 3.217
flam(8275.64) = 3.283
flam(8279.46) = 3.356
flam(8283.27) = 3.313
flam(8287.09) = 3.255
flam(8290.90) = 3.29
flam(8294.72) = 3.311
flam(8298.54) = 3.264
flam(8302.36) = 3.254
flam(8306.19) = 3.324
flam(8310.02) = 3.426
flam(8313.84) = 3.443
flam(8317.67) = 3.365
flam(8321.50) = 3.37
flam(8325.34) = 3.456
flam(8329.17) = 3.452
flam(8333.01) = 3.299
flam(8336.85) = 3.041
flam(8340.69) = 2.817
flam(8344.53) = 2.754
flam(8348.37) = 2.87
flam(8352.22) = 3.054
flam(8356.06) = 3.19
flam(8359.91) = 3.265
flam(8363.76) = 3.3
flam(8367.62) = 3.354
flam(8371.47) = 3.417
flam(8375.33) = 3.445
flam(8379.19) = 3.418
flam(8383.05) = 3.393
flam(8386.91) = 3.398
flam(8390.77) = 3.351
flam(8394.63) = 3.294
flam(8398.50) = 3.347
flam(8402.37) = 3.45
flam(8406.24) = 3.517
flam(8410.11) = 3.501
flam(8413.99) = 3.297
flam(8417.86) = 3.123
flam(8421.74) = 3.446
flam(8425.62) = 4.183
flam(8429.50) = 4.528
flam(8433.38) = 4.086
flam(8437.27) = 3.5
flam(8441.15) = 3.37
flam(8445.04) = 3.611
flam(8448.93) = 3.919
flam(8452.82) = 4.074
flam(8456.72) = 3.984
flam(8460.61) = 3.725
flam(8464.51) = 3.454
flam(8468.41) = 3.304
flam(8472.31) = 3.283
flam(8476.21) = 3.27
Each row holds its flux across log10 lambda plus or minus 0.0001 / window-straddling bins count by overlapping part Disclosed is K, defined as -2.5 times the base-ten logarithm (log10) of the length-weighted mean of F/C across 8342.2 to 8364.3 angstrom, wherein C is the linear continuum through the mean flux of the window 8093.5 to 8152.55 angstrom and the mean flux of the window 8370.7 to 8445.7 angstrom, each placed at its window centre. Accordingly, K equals 0.14 mag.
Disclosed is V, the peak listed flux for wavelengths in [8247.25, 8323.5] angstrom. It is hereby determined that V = 3.443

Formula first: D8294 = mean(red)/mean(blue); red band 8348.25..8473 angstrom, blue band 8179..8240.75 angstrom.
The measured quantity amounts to 1.1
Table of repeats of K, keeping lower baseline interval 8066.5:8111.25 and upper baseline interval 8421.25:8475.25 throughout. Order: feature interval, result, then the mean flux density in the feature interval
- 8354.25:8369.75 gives 0.10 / 3.28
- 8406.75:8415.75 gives 0.08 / 3.42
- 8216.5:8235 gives 0.05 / 3.23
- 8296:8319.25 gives 0.05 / 3.34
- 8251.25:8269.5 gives 0.04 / 3.31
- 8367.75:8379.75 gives 0.06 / 3.42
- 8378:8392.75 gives 0.08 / 3.39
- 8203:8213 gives 0.01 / 3.32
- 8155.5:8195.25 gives 0.02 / 3.26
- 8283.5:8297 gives 0.06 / 3.29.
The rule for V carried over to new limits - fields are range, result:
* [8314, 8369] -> 3.456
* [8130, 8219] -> 3.433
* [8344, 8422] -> 3.517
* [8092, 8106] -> 3.238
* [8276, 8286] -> 3.356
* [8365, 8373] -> 3.417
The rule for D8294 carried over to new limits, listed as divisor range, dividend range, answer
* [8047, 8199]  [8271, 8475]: 1.05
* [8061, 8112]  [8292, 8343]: 1.04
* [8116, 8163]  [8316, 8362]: 0.96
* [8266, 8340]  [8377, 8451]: 1.08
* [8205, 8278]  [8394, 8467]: 1.12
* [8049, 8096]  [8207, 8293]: 1.04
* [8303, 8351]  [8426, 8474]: 1.17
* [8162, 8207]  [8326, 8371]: 0.96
